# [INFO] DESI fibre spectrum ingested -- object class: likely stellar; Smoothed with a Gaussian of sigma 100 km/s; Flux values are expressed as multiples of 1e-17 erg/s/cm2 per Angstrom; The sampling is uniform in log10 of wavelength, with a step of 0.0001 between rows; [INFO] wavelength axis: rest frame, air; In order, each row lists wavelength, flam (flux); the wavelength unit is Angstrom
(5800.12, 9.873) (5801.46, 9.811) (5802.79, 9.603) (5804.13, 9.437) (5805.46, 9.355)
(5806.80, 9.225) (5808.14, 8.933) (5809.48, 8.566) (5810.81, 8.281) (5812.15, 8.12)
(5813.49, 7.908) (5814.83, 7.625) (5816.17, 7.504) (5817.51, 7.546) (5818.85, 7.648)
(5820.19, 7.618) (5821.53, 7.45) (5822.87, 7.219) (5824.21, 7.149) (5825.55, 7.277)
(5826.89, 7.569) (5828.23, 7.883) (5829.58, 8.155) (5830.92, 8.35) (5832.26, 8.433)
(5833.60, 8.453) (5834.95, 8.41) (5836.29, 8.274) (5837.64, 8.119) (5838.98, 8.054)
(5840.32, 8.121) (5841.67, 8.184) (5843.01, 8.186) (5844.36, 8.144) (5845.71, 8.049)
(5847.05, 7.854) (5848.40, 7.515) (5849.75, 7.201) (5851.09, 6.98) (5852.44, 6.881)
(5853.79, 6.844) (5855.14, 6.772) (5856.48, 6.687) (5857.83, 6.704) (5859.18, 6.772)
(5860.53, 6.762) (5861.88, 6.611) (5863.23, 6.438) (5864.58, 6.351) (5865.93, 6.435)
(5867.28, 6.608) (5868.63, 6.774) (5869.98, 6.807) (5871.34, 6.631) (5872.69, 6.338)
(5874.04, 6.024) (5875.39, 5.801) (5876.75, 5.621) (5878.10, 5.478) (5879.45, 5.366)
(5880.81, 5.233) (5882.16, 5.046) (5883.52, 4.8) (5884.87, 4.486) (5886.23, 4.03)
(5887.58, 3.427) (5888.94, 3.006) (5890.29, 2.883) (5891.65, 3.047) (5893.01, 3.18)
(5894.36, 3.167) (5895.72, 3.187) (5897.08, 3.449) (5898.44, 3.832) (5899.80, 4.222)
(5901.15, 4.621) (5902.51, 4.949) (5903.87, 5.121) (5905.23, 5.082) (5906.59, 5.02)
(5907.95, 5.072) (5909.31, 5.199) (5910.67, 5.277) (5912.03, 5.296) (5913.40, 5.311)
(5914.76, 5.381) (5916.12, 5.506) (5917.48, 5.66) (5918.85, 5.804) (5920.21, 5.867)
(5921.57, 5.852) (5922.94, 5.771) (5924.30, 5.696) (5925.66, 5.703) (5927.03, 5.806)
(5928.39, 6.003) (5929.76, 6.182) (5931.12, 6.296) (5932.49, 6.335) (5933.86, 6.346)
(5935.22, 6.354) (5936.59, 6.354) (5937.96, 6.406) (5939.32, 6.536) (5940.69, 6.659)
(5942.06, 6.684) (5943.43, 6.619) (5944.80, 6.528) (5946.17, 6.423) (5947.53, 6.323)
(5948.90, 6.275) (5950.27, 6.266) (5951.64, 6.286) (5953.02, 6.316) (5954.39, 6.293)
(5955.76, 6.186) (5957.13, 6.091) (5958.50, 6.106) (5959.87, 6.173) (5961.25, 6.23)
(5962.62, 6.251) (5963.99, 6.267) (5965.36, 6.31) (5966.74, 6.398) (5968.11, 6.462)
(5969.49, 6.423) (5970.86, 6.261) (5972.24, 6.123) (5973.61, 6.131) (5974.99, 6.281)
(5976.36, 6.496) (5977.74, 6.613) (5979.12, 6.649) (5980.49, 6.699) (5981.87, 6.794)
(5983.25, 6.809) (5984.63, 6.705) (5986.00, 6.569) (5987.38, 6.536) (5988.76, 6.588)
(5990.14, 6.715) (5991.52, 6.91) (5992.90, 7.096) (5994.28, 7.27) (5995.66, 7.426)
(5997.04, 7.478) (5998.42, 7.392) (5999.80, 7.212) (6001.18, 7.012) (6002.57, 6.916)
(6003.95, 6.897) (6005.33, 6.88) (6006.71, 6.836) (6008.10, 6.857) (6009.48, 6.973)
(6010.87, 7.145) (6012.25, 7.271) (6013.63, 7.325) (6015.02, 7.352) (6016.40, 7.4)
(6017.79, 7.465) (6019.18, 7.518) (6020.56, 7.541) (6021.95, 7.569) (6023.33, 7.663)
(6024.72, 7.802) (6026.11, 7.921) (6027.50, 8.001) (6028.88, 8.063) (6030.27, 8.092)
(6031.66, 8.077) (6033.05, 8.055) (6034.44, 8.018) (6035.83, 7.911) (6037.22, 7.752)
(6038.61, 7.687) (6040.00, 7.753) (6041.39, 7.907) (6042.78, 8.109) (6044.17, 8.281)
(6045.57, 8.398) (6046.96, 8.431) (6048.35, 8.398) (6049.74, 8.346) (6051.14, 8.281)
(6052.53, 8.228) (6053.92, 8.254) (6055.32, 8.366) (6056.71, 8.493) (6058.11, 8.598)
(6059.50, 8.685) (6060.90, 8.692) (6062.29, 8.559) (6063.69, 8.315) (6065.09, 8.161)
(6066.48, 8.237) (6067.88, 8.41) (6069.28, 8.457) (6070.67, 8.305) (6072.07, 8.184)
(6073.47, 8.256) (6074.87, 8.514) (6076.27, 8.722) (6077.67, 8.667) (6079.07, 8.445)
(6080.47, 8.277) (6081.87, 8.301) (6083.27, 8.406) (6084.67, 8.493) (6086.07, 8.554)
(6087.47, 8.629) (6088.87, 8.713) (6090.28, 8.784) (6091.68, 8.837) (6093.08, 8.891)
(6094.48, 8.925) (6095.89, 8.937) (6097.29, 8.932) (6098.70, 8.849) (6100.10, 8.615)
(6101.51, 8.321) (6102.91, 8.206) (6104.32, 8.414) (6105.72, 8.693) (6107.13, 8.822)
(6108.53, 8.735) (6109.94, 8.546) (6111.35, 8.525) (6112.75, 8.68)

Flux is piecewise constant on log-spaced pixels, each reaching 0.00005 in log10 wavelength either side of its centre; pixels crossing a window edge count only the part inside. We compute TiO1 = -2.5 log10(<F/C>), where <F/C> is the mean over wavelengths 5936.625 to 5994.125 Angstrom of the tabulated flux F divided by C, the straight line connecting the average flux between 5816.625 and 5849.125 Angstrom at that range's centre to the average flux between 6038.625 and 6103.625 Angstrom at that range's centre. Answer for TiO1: 0.260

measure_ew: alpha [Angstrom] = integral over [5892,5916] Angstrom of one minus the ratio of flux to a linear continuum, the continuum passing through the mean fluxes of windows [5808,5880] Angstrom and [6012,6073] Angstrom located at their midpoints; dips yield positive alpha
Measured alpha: 9.5 Angstrom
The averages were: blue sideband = 7.31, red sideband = 8.06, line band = 4.55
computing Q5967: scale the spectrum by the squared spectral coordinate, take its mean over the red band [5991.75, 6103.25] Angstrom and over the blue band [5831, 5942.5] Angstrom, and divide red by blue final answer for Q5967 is 1.42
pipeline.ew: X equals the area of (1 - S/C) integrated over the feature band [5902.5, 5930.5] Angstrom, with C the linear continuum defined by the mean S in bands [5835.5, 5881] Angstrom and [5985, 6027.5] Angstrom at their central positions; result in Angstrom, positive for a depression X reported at 6.0 Angstrom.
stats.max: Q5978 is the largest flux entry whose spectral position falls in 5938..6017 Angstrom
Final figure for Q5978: 7.478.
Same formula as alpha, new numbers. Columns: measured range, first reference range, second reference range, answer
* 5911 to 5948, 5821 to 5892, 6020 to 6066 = 6.03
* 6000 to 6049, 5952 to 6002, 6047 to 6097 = -0.54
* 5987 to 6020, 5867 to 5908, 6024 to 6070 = 0.70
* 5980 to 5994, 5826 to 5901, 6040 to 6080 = 1.51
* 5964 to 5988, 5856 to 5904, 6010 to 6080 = 1.32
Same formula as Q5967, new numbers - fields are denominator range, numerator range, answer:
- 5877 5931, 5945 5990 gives 1.35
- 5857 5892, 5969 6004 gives 1.27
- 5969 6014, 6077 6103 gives 1.31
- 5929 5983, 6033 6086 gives 1.35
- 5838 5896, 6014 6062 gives 1.41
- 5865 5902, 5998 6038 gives 1.63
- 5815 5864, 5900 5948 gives 0.79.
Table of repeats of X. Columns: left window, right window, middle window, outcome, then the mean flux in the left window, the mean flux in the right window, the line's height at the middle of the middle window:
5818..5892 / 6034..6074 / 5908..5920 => 2.9 Angstrom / 6.69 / 8.26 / 7.15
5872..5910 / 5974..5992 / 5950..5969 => -0.5 Angstrom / 4.53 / 6.63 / 6.09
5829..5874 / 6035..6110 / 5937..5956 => 3.4 Angstrom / 7.34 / 8.44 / 7.81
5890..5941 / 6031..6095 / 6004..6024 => 0.2 Angstrom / 5.23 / 8.36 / 7.32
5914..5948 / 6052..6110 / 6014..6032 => -0.3 Angstrom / 6.12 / 8.54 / 7.6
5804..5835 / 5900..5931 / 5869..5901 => 8.8 Angstrom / 8.06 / 5.46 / 6.29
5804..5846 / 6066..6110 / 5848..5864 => 2.6 Angstrom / 8.08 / 8.57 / 8.14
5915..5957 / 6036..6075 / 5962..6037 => 2.4 Angstrom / 6.17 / 8.28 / 7.29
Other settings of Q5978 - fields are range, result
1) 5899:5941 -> 6.659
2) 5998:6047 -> 8.431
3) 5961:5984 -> 6.809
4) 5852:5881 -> 6.881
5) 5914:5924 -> 5.867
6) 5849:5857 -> 7.201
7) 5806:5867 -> 9.225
